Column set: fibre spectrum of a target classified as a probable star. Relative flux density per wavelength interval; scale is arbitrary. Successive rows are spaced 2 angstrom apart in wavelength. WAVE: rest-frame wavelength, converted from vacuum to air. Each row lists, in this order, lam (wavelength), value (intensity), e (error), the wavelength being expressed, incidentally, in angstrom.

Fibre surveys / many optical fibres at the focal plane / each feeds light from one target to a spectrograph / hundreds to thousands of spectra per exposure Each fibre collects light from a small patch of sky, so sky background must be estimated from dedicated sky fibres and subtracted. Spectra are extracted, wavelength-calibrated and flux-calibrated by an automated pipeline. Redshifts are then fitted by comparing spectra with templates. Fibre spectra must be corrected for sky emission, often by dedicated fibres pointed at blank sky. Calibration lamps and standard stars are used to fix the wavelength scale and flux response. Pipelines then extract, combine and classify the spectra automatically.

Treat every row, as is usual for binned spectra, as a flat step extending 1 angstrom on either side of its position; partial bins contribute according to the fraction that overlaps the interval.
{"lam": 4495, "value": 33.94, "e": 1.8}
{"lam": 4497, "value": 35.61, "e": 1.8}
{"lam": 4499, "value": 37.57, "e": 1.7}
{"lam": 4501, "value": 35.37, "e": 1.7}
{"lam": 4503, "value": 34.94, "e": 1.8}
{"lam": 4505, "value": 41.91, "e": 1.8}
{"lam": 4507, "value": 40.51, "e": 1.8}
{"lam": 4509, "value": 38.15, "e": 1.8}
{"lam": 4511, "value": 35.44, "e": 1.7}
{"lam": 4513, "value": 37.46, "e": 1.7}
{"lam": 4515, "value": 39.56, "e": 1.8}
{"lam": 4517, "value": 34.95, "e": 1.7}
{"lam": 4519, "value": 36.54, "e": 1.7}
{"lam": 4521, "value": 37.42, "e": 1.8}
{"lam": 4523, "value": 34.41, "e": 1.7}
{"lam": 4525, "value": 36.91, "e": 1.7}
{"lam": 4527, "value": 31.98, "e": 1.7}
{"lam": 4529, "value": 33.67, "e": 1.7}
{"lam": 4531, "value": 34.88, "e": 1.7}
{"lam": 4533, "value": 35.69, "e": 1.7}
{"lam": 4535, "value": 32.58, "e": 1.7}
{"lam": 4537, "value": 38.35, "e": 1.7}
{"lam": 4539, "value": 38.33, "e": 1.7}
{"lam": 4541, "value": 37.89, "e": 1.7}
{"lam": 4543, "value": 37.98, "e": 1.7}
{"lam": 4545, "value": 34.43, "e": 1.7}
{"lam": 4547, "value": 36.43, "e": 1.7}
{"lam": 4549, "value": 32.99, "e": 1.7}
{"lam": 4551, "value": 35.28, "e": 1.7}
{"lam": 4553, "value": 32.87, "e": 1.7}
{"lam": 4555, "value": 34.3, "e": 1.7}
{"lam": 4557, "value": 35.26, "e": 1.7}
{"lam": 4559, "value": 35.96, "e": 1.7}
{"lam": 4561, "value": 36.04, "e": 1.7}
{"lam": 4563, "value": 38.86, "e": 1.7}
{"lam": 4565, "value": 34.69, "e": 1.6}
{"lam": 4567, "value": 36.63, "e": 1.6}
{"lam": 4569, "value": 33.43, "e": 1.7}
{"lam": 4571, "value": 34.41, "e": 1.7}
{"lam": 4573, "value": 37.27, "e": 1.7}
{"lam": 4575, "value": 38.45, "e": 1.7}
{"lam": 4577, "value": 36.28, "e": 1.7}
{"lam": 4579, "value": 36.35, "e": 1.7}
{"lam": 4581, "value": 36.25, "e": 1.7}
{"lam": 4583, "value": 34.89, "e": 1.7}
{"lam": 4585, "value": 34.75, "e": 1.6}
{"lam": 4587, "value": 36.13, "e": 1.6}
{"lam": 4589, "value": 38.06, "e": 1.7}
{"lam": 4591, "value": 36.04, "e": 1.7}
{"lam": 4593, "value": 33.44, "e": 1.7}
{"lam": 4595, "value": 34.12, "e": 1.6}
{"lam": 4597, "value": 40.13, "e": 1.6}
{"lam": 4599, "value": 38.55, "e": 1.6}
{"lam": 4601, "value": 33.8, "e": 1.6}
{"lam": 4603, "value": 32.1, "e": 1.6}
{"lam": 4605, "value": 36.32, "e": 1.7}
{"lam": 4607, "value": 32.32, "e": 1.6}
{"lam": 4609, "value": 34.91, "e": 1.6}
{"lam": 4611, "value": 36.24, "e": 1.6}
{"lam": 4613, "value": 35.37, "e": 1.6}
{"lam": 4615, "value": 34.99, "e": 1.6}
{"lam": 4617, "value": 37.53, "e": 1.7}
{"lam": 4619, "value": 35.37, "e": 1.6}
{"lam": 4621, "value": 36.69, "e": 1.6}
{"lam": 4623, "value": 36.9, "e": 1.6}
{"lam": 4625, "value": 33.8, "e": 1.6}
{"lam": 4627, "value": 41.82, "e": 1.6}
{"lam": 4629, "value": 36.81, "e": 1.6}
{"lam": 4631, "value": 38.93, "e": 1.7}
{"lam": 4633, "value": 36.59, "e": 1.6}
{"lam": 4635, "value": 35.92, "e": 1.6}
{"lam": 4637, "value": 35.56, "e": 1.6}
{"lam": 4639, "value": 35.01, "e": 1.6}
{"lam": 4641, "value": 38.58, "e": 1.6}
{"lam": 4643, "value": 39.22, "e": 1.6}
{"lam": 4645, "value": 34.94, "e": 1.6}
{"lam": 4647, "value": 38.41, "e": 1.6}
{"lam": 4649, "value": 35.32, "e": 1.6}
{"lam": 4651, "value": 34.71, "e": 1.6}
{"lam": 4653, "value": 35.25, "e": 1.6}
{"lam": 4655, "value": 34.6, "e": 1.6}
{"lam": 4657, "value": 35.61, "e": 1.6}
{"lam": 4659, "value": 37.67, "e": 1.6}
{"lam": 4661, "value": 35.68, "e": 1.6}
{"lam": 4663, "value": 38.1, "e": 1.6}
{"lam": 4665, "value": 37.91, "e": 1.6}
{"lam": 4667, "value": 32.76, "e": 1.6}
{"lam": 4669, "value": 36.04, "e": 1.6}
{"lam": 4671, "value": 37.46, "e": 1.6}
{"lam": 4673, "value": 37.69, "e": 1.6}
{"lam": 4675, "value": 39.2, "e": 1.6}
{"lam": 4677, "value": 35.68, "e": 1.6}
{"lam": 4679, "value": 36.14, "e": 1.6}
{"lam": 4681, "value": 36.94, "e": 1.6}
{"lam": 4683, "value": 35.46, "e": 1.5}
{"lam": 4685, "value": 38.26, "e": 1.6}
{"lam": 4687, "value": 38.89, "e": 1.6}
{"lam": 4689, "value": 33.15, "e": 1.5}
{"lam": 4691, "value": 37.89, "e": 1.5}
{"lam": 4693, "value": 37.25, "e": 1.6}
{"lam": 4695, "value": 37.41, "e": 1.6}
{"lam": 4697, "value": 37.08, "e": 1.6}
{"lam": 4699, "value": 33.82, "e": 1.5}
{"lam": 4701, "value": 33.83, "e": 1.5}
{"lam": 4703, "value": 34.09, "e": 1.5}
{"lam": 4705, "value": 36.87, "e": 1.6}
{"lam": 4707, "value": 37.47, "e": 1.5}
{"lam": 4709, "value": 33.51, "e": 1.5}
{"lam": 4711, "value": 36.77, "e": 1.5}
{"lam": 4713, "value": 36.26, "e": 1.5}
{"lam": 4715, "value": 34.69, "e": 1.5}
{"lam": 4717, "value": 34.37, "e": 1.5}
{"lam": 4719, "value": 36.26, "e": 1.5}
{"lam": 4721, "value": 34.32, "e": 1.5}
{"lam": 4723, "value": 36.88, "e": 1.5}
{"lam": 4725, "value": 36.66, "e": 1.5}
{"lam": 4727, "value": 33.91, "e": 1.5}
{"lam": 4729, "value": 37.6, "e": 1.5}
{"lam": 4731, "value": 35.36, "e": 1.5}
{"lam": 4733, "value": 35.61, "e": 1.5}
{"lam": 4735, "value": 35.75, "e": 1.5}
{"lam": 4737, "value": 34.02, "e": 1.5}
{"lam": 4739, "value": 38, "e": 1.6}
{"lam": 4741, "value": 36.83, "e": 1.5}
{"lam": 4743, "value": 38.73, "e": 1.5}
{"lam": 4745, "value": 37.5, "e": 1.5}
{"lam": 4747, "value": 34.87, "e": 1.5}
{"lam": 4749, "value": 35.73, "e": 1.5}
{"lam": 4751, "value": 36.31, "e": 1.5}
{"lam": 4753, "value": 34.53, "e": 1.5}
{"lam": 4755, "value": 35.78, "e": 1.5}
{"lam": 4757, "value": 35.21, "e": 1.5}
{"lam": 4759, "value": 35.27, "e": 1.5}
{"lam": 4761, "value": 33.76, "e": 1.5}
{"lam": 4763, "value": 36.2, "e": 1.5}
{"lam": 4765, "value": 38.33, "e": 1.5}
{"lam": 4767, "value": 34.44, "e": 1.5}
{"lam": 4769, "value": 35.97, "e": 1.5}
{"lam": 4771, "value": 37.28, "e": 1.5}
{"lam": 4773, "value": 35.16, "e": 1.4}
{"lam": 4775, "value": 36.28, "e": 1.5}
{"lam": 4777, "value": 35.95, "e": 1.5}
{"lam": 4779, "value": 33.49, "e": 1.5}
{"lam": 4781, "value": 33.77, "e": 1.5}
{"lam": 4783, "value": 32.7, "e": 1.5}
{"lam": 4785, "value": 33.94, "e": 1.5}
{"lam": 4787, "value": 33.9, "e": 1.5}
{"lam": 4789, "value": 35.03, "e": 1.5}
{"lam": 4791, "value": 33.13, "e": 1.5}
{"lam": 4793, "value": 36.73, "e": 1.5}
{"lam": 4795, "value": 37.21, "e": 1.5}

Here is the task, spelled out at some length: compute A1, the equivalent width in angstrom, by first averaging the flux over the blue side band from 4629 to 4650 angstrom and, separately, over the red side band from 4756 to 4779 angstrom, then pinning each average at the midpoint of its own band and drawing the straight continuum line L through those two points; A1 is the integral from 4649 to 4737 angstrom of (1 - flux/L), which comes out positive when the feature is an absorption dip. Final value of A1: 0.8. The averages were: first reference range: 36.8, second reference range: 35.7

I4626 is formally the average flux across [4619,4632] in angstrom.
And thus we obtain 37.3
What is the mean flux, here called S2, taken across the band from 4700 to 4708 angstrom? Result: 35.6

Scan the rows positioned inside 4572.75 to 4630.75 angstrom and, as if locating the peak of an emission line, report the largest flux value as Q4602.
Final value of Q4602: 41.82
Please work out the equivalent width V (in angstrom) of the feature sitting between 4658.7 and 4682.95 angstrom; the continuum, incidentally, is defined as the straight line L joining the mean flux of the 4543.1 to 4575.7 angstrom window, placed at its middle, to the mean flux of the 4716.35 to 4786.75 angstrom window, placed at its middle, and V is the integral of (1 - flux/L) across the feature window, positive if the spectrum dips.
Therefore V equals -0.8 angstrom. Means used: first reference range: 35.5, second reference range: 35.6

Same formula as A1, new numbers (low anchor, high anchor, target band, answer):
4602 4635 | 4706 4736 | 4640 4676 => -0.7 angstrom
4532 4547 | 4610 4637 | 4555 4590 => 0.5 angstrom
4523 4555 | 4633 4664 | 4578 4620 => 0.3 angstrom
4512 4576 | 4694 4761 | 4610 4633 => -0.6 angstrom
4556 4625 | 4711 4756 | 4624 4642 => -0.6 angstrom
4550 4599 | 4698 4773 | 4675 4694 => -0.5 angstrom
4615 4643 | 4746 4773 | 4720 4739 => 0.1 angstrom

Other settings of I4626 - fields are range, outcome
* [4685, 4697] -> 37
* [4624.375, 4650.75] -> 37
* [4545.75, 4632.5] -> 35.9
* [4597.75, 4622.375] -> 35.4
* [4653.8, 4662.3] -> 36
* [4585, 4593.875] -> 35.8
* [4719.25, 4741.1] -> 35.9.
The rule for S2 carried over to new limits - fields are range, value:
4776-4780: 34.7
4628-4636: 37.1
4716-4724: 35.5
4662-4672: 36.5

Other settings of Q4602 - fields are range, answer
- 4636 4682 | 39.22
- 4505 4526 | 41.91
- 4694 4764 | 38.73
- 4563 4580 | 38.86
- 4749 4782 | 38.33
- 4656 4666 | 38.1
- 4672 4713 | 39.2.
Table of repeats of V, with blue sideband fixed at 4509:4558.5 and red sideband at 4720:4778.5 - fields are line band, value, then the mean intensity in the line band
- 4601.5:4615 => 0.46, 34.5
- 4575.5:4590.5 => -0.18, 36.2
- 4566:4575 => -0.01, 35.8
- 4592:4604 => 0.14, 35.4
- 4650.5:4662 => 0.06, 35.6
